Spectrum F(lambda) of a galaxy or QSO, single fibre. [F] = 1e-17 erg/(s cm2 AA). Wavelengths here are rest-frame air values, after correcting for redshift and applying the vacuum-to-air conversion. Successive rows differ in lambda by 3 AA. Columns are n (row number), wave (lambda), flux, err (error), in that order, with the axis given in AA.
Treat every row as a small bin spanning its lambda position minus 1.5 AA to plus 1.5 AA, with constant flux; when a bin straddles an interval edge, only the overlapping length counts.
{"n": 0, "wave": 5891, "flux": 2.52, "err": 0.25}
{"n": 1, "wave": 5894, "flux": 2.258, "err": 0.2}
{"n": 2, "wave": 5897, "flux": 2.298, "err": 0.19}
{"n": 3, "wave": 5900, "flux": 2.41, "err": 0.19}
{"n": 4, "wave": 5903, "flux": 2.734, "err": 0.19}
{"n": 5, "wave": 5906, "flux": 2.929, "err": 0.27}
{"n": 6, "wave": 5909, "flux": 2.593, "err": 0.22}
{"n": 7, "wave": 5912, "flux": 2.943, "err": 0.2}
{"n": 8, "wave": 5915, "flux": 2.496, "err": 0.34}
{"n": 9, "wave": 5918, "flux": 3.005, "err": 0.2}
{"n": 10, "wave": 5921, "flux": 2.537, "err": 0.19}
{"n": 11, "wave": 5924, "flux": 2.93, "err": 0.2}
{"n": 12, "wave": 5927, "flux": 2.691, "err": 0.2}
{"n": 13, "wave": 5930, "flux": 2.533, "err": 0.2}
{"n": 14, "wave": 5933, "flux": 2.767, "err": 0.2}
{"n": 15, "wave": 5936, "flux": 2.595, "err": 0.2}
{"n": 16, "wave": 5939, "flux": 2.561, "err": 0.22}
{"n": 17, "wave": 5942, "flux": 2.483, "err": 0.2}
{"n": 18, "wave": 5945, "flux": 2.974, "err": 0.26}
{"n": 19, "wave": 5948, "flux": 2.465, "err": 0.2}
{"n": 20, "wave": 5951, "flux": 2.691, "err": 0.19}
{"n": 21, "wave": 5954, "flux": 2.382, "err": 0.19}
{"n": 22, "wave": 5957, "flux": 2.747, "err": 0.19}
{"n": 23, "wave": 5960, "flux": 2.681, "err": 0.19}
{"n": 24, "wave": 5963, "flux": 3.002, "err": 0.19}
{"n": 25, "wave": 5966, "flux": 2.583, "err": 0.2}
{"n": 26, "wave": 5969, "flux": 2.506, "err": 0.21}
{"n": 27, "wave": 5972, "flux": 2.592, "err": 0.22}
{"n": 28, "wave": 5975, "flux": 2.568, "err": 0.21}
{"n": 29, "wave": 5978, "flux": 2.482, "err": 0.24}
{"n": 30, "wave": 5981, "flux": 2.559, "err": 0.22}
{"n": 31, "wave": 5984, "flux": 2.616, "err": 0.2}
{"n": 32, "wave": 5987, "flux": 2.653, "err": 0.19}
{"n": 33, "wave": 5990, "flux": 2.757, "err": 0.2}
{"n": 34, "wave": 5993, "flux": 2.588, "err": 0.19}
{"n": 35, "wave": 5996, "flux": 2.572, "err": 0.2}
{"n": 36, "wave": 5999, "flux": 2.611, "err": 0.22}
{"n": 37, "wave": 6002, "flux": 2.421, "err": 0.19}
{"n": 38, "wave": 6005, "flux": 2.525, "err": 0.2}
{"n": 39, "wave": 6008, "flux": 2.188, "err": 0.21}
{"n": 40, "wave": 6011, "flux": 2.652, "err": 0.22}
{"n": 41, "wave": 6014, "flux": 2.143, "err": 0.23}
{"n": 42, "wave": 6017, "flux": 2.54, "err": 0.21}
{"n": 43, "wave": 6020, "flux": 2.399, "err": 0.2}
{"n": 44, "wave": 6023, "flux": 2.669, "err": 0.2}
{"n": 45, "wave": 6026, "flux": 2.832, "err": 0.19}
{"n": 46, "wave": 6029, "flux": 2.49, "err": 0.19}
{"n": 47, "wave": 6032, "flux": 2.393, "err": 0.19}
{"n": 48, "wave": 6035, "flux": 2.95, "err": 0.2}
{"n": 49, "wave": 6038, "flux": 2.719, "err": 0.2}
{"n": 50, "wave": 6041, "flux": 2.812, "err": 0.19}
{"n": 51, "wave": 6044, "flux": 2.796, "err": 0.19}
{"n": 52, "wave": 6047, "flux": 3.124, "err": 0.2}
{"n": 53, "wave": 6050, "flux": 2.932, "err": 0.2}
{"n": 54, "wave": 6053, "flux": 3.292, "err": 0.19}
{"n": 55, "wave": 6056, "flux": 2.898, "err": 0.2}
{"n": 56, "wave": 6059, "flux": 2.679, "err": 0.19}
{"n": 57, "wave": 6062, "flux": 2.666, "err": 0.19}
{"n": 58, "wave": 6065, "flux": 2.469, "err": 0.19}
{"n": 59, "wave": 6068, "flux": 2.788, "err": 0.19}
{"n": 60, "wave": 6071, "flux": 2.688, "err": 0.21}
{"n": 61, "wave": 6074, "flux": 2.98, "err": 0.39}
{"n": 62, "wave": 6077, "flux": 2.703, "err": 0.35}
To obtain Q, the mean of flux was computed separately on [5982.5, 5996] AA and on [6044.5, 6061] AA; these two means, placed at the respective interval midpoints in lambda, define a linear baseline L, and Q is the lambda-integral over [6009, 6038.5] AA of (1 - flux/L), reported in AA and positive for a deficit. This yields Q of 2.6 AA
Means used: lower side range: 2.64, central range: 2.57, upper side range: 2.96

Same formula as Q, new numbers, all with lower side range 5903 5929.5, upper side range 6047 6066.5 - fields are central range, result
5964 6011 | 4.1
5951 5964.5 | 0.4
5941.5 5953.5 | 0.6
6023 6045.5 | 1.0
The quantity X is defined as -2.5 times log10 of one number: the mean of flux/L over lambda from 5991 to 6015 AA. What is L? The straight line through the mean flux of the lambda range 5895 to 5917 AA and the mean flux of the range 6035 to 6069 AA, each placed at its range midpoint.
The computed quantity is 0.12 mag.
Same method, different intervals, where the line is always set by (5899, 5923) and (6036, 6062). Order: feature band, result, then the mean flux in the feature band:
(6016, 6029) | 0.104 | 2.6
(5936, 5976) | 0.057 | 2.63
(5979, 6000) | 0.079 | 2.62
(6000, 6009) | 0.181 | 2.4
